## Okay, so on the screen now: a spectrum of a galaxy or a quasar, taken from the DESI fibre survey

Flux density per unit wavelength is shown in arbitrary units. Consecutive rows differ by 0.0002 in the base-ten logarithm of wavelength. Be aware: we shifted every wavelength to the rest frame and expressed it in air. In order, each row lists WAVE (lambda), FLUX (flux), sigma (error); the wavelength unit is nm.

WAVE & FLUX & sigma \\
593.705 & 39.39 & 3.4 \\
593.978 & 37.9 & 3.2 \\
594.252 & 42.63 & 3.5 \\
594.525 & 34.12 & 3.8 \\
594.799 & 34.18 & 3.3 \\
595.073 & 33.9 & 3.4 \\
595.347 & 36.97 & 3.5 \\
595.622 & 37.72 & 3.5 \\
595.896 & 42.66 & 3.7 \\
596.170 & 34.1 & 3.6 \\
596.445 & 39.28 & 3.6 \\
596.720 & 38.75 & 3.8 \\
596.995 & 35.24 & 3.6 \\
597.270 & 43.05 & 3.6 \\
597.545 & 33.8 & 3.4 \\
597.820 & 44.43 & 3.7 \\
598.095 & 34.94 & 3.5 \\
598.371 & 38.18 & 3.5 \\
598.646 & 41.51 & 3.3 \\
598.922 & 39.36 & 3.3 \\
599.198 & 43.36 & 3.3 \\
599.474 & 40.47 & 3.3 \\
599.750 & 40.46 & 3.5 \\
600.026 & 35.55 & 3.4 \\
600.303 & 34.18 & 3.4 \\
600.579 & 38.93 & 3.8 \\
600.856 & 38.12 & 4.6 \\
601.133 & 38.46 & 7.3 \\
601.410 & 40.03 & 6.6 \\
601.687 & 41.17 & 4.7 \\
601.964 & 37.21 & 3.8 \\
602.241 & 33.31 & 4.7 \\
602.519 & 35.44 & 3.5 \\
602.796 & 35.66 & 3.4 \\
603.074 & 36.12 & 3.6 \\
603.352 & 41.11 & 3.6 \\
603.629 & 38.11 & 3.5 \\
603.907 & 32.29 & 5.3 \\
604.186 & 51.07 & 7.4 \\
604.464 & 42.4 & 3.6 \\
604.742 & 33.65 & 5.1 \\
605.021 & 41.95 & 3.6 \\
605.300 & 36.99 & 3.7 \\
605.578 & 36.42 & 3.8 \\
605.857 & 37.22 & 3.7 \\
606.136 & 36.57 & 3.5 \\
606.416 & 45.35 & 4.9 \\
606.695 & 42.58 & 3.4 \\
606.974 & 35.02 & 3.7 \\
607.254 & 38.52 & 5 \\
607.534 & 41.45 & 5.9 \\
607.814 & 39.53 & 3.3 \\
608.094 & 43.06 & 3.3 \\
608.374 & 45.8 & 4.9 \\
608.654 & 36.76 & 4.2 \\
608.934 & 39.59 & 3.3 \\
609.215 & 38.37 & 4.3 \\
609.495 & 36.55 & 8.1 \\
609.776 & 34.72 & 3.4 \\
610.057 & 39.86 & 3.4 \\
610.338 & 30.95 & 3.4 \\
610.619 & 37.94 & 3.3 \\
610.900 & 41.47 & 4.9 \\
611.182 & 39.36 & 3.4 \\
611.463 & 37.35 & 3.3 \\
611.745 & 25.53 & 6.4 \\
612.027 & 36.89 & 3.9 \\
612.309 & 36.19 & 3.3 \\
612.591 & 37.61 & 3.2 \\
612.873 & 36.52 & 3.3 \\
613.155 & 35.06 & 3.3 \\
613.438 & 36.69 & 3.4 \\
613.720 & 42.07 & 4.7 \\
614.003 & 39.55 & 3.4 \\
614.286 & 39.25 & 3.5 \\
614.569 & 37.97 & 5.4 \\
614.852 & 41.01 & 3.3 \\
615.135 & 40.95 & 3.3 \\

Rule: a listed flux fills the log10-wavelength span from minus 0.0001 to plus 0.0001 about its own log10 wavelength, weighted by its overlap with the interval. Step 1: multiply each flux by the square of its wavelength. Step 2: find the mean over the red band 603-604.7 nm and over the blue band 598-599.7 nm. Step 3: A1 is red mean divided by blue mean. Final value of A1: 1.02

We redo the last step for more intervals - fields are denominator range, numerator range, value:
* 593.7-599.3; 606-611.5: 1.06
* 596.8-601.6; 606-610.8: 1.03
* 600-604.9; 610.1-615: 1.01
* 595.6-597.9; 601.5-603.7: 0.98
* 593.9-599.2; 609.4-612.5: 0.99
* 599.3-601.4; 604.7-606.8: 1.04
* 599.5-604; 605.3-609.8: 1.07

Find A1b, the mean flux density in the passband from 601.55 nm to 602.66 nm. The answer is 36.8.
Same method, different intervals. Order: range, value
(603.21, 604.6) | 41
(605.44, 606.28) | 36.7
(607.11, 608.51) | 41.6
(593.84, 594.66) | 38.3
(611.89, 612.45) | 36.5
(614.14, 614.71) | 38.6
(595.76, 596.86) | 38.7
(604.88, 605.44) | 39.5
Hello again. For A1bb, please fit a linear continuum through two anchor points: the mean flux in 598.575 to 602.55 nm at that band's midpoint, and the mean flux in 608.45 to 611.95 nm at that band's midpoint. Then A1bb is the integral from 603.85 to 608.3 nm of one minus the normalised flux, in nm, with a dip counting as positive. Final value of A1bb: -0.28 nm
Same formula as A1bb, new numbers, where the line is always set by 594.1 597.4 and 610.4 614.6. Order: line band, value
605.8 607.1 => -0.076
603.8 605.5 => -0.106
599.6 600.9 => 0.004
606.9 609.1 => -0.165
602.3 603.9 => 0.034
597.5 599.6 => -0.120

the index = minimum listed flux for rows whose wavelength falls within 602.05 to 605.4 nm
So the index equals 32.29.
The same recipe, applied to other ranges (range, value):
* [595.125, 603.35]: 33.31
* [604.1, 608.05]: 33.65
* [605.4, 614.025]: 25.53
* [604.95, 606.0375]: 36.42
